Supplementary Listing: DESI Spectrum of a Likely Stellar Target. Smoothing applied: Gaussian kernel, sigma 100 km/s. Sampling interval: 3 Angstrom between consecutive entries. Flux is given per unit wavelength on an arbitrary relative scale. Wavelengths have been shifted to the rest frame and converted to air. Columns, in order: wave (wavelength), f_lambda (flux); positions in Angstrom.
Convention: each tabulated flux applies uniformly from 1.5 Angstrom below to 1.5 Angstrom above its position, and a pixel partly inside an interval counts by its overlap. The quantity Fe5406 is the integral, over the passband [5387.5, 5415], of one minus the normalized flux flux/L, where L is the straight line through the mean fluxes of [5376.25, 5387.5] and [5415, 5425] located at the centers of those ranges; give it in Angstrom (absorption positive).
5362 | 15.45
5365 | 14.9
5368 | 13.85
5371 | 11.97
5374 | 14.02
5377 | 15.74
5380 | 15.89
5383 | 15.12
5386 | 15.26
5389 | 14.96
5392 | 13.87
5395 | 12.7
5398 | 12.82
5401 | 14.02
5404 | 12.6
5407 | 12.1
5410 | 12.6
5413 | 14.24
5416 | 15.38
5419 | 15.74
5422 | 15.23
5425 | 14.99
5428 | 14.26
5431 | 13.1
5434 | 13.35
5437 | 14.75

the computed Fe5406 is 3.7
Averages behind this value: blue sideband 15.5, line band 13.4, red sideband 15.4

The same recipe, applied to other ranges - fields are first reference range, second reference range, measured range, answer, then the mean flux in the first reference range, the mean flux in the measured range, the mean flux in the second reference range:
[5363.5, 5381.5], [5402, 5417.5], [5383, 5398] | -0.25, 14.4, 14.2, 13.4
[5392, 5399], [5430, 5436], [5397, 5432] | -2.04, 13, 14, 13.4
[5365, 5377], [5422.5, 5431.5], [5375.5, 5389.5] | -1.53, 13.8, 15.4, 14.4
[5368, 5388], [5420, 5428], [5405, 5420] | 1.00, 14.6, 13.9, 15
